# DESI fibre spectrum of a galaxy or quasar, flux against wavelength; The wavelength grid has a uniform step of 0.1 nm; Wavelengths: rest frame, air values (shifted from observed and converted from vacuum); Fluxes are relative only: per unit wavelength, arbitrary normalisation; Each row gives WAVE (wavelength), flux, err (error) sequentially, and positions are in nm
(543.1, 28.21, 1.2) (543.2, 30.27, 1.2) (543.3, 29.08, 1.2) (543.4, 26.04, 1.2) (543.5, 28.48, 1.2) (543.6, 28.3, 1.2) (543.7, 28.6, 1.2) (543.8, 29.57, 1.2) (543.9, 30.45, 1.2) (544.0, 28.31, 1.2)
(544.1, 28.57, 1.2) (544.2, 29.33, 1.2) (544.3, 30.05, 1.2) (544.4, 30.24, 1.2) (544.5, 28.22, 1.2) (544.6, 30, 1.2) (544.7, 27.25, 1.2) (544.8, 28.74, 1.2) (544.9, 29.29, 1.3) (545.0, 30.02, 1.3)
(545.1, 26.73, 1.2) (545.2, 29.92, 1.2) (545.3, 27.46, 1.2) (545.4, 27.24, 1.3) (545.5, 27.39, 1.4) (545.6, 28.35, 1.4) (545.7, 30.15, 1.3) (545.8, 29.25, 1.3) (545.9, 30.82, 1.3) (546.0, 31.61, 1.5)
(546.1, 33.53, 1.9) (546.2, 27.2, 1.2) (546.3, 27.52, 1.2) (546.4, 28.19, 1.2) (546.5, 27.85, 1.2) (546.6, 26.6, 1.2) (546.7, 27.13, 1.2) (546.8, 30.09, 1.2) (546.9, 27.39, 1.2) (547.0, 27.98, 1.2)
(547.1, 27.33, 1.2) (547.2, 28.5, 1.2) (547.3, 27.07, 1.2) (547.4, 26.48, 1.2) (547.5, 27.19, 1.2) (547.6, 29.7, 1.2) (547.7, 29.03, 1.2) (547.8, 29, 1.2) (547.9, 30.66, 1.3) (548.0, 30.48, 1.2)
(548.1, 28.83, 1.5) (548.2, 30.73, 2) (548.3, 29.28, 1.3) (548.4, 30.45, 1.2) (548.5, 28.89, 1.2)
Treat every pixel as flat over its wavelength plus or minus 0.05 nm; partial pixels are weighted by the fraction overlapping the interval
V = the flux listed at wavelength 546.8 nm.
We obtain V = 30.09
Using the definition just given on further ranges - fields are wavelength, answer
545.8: 29.25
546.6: 26.6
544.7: 27.25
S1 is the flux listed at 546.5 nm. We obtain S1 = 27.85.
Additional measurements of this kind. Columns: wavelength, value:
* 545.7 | 30.15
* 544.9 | 29.29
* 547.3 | 27.07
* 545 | 30.02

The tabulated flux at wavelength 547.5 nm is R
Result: 27.19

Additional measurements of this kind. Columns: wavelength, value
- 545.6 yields 28.35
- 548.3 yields 29.28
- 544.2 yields 29.33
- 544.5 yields 28.22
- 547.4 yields 26.48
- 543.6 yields 28.3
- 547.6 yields 29.7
